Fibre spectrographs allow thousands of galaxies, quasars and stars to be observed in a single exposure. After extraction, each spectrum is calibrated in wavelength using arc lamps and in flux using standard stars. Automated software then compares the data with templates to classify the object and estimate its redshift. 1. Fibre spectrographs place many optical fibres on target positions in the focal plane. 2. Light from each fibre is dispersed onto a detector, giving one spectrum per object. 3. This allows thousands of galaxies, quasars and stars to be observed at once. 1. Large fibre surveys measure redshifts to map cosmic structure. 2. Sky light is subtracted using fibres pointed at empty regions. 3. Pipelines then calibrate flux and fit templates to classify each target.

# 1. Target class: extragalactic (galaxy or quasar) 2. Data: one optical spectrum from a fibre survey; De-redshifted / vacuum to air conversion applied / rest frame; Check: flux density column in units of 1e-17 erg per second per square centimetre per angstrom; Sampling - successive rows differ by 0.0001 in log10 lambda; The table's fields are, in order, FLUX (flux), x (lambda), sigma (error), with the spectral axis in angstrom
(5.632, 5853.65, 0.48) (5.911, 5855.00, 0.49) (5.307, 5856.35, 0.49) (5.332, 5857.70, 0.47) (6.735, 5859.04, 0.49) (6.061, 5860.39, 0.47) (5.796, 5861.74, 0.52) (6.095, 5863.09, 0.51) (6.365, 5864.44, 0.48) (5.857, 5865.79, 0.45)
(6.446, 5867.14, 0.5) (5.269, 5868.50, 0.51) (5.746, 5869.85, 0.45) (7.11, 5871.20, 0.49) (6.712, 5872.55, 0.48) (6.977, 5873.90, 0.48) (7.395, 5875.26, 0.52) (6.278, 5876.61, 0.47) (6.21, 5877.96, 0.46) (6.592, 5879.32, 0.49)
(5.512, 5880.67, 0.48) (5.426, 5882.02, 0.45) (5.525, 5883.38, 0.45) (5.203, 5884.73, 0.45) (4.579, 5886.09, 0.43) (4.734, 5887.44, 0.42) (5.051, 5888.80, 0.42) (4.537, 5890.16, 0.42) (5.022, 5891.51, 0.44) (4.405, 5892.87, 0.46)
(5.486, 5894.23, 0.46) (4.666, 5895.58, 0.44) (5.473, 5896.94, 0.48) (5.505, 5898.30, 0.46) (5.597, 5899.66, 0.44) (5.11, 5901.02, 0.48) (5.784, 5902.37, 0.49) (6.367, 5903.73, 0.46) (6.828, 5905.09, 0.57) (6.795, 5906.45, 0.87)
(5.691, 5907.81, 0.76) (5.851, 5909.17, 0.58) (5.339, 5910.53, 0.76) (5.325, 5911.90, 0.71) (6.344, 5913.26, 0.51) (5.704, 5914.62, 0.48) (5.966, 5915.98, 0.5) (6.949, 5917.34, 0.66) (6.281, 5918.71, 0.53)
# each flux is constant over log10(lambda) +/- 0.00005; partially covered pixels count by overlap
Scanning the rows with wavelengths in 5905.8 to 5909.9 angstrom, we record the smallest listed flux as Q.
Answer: 5.691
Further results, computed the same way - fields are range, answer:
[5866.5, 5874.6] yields 5.269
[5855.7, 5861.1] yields 5.307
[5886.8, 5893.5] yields 4.405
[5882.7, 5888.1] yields 4.579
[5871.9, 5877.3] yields 6.278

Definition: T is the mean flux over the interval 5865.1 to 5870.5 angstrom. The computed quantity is 5.82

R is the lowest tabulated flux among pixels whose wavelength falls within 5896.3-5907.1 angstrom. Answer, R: 5.11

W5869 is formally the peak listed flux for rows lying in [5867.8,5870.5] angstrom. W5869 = 5.746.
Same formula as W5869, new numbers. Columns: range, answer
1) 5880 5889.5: 5.525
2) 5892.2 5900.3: 5.597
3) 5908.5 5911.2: 5.851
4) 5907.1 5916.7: 6.344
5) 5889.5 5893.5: 5.022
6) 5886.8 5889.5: 5.051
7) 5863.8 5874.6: 7.11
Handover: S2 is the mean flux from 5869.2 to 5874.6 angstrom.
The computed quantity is 6.64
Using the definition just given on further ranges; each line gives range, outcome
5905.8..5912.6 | 5.79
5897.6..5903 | 5.5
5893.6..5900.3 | 5.34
